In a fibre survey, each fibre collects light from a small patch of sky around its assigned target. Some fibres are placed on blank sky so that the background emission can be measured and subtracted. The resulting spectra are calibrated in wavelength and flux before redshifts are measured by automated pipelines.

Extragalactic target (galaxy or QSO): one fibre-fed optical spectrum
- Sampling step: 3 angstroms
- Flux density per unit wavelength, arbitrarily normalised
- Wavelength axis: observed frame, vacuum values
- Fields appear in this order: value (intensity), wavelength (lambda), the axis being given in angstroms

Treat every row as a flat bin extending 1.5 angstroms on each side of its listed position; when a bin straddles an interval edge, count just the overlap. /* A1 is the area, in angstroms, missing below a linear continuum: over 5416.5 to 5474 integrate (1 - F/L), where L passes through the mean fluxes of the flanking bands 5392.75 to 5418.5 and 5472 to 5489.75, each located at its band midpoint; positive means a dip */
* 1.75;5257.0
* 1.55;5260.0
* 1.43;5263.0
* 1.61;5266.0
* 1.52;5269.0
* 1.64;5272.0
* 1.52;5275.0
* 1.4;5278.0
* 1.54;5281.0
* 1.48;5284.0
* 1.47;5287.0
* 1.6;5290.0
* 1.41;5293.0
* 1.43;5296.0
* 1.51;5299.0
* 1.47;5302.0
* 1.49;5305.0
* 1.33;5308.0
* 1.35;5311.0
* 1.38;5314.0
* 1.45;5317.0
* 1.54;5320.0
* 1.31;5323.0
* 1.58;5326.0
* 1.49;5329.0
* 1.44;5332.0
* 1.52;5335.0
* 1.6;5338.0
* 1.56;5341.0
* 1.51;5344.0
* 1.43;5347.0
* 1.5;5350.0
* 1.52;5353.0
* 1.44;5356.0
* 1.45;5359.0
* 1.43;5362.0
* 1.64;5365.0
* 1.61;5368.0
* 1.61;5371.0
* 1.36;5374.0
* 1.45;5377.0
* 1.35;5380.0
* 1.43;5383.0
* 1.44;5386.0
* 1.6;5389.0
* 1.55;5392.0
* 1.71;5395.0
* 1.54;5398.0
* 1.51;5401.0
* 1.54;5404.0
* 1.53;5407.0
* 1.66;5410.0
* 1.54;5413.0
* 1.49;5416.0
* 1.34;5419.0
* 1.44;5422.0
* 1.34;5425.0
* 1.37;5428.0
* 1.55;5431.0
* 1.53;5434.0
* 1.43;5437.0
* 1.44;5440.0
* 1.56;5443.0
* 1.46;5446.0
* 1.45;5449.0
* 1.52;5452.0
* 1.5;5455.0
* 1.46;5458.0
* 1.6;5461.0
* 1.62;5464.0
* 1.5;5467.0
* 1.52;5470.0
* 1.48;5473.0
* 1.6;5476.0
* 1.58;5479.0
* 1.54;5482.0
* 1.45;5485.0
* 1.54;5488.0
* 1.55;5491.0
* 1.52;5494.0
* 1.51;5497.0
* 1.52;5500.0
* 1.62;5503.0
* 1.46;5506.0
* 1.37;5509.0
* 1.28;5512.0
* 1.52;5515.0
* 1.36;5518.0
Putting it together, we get 2.4 angstroms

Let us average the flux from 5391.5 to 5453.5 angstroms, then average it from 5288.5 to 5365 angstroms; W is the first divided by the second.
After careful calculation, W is 1.0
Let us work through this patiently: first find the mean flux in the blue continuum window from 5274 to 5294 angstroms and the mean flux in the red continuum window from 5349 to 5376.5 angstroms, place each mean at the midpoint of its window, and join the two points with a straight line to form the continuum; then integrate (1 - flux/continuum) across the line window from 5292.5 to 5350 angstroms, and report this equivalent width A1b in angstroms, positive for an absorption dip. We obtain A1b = 1.2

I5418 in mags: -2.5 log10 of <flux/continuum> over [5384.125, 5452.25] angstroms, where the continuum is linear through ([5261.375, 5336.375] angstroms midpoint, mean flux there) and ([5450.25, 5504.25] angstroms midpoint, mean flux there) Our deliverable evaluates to 0.01 mag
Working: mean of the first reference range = 1.48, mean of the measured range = 1.5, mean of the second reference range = 1.53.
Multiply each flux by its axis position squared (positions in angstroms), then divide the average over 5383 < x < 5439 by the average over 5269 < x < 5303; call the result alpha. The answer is 1.05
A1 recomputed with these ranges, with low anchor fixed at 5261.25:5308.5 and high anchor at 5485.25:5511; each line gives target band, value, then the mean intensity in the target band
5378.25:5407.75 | -0.39 angstroms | 1.52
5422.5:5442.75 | 0.68 angstroms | 1.45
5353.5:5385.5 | 0.45 angstroms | 1.48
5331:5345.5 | -0.31 angstroms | 1.53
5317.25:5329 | 0.16 angstroms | 1.48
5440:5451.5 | 0.12 angstroms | 1.49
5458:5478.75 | -0.63 angstroms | 1.55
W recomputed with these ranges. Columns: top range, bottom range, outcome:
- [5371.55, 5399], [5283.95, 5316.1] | 1.03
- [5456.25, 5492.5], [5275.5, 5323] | 1.06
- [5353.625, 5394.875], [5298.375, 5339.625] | 1.03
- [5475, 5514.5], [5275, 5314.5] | 1.03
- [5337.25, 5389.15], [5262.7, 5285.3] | 0.98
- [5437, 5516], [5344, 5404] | 1.00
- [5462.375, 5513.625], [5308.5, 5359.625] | 1.03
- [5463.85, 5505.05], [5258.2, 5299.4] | 1.02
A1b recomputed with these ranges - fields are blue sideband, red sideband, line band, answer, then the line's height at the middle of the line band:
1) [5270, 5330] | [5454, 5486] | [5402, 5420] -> -0.1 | 1.51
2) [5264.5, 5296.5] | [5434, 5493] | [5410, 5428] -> 0.8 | 1.52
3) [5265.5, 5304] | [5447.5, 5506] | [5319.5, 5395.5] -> 0.7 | 1.51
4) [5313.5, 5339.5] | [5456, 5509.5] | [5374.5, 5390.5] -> 0.5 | 1.5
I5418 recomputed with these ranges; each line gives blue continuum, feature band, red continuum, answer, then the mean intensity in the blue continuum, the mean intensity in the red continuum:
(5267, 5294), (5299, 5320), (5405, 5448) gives 0.06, 1.51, 1.48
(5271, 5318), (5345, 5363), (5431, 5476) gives 0.01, 1.47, 1.51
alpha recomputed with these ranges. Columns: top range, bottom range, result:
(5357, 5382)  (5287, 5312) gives 1.05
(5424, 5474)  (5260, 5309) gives 1.06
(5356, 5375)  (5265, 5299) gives 1.04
